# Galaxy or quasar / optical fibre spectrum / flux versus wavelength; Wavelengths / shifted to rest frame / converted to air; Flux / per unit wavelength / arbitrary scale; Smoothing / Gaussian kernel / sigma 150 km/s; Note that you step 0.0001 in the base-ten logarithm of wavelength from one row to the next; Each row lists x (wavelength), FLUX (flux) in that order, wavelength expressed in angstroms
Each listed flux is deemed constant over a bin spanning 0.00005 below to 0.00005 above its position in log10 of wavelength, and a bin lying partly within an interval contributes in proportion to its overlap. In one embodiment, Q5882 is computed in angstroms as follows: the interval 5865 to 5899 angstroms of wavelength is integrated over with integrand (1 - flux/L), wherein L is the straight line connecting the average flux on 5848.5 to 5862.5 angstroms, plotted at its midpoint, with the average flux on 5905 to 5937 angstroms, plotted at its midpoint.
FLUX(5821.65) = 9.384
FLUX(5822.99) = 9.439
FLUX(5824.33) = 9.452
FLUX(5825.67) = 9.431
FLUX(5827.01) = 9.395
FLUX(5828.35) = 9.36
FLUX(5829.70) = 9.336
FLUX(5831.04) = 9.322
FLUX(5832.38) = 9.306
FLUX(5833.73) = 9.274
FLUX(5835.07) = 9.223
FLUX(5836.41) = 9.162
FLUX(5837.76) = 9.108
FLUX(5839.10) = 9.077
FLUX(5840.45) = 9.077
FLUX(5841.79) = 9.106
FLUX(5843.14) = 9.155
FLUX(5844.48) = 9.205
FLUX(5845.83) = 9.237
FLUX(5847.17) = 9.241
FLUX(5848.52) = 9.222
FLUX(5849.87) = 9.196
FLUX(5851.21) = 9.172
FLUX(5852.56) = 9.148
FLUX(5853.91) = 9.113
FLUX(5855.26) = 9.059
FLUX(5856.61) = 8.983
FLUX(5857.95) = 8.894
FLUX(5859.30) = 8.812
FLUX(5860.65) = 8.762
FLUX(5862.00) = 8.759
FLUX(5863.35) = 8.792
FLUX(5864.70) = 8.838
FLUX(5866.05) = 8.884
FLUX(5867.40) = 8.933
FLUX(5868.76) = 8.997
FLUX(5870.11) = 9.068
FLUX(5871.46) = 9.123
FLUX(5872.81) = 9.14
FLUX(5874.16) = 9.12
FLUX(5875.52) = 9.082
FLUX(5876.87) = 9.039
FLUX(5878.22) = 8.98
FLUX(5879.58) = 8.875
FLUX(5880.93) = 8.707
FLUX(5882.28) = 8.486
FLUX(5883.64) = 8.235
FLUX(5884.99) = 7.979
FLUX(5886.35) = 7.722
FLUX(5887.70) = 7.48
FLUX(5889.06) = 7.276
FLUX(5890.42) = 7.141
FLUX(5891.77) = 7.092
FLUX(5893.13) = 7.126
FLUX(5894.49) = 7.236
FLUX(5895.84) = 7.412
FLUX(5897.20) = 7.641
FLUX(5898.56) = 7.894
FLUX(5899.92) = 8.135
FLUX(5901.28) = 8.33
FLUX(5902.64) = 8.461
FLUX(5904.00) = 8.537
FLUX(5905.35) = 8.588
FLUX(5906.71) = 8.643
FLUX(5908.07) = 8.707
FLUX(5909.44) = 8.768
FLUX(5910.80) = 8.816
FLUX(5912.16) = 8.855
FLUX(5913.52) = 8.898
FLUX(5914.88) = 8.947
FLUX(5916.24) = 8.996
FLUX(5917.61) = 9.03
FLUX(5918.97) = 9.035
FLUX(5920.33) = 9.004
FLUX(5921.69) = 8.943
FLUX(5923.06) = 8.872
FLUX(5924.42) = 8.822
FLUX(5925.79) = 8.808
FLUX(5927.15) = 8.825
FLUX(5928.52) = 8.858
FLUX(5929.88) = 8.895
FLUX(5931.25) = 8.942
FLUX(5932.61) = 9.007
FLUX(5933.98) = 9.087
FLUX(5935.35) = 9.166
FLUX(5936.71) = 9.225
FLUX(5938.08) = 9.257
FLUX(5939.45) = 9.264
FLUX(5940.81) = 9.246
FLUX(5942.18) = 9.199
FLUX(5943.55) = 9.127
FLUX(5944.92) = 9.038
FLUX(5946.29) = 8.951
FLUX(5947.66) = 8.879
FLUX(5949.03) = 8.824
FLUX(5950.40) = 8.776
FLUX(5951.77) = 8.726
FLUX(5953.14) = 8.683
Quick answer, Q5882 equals 2.6 angstroms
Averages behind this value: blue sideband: 9.01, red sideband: 8.9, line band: 8.27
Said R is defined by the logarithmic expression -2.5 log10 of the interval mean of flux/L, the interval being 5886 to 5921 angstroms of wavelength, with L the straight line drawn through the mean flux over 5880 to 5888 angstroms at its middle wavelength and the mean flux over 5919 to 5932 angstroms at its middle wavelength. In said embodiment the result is 0.04 mag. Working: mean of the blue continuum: 8.16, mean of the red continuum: 8.9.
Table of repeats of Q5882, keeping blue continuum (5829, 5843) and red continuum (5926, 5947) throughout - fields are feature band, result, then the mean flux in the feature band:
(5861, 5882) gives 0.47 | 8.94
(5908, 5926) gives 0.38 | 8.9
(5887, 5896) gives 1.85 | 7.25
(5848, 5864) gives 0.31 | 8.99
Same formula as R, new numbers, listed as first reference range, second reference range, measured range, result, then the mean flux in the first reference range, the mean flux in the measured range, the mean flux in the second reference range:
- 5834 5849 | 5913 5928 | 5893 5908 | 0.117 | 9.17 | 8.06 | 8.92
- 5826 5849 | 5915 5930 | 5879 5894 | 0.159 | 9.23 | 7.81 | 8.92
